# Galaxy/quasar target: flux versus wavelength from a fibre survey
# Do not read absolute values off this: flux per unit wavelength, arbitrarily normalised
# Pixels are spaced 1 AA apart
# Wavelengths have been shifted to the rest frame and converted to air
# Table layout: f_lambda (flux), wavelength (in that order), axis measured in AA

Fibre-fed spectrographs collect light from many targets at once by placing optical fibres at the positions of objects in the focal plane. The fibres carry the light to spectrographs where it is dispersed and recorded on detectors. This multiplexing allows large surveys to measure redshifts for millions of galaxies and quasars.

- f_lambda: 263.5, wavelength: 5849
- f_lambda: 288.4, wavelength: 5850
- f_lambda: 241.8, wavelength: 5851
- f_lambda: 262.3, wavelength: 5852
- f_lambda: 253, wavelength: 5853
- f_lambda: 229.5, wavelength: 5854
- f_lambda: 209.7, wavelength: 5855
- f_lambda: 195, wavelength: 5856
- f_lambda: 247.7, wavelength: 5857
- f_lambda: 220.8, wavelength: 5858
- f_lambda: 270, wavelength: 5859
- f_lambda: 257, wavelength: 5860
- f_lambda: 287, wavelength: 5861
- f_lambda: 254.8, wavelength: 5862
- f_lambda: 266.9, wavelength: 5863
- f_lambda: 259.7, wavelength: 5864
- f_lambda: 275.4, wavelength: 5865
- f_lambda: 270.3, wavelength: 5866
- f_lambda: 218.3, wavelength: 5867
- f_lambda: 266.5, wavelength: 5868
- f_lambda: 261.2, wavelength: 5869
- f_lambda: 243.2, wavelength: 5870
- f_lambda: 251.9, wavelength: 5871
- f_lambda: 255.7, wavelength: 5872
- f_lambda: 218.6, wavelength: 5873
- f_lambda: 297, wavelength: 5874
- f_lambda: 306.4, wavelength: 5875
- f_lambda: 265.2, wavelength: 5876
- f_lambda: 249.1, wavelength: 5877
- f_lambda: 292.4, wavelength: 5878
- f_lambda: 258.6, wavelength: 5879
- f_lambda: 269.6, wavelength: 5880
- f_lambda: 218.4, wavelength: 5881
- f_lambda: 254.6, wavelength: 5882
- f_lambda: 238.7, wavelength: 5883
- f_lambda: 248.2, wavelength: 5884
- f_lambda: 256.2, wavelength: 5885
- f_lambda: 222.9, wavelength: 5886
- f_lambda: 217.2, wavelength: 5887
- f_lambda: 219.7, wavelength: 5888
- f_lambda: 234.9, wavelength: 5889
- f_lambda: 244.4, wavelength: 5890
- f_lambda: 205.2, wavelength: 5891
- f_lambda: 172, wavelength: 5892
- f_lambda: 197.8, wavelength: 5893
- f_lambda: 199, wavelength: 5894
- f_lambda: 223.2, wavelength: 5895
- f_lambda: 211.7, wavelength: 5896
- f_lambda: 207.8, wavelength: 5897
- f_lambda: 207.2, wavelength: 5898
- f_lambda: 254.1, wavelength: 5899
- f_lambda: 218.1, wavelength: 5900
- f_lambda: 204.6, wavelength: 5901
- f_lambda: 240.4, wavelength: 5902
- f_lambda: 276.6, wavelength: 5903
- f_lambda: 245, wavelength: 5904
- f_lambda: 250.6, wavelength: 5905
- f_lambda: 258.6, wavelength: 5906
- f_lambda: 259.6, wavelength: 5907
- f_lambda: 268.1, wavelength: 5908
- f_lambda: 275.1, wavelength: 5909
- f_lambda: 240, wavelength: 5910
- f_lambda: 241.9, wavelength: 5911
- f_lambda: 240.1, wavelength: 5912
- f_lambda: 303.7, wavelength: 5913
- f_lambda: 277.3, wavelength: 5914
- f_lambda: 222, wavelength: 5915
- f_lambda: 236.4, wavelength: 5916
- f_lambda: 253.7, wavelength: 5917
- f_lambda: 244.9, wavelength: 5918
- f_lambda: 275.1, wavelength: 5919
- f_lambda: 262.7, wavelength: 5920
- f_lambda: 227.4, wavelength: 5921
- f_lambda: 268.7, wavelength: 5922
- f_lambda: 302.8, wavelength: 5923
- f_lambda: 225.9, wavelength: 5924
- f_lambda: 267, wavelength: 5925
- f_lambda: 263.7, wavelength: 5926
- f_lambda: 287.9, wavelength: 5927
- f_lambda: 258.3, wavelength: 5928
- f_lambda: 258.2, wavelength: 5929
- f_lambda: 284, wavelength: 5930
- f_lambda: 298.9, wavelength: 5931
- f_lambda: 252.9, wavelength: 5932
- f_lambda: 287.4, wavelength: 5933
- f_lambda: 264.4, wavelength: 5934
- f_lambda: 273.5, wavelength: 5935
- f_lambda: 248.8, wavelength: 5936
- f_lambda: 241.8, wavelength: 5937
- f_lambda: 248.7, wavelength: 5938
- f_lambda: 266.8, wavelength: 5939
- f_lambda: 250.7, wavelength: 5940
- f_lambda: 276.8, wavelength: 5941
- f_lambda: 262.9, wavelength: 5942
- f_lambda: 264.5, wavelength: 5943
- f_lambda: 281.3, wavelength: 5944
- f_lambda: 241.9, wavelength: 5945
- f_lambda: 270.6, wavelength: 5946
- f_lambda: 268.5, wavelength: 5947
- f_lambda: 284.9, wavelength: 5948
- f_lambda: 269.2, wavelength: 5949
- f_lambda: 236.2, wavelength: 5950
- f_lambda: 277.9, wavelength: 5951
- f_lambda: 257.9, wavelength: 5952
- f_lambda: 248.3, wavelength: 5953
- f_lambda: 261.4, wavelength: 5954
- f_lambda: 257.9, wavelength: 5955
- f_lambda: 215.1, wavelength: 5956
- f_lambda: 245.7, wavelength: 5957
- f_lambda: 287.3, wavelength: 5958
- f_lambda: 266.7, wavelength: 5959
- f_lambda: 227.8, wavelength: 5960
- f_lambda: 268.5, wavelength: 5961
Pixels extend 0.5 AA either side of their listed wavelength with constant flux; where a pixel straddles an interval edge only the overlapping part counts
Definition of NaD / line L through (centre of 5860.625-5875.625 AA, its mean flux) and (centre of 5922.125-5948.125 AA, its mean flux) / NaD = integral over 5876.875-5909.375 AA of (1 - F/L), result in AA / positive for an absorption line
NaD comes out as 3.4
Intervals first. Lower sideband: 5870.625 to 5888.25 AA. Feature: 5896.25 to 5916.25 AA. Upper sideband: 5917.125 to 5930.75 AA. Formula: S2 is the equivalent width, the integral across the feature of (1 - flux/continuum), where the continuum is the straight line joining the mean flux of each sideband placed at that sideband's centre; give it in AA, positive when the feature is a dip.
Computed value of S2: 1.0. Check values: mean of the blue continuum 253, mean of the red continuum 264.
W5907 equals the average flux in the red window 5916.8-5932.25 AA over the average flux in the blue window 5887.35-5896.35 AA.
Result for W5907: 1.25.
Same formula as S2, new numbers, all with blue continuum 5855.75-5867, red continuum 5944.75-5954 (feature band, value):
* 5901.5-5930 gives 0.1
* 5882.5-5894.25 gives 1.6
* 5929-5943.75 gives -0.3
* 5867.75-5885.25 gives -0.2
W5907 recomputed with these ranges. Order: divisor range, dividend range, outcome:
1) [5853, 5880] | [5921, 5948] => 1.04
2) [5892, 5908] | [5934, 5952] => 1.14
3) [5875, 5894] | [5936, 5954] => 1.10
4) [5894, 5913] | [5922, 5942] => 1.11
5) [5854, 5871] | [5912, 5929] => 1.04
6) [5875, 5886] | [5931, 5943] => 1.03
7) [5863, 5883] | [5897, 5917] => 0.95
